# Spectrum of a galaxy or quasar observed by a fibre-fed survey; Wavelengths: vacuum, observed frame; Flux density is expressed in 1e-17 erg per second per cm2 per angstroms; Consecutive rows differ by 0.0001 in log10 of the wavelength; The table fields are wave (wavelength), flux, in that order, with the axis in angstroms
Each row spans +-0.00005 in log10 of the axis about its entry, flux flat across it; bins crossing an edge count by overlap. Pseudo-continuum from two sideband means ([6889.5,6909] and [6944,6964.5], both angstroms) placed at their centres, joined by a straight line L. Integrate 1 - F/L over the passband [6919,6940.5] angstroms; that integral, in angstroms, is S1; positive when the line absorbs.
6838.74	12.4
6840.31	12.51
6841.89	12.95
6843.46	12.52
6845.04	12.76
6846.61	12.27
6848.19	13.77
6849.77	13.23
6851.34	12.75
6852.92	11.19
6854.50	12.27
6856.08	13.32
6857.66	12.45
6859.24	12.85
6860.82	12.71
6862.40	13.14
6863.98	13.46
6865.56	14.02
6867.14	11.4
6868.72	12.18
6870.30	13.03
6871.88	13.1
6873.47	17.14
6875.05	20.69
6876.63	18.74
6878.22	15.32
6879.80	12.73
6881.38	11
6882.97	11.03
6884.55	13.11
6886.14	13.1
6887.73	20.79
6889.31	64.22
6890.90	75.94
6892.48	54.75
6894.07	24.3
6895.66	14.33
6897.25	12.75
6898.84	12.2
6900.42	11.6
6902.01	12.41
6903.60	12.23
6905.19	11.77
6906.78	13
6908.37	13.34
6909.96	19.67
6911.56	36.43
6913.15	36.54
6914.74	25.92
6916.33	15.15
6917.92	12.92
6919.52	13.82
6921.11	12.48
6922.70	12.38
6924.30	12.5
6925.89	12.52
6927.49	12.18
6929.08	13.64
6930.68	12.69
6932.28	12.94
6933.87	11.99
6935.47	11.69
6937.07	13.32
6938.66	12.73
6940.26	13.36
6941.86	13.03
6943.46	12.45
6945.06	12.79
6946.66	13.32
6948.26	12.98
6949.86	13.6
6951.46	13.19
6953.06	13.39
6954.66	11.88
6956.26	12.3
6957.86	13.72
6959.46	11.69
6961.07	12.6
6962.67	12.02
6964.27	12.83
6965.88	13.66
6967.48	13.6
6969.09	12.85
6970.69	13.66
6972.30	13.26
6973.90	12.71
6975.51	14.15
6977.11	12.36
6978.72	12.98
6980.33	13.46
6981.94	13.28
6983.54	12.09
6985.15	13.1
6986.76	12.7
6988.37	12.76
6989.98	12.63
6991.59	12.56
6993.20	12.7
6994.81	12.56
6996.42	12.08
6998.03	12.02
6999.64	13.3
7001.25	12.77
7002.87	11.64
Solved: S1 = 6.0 angstroms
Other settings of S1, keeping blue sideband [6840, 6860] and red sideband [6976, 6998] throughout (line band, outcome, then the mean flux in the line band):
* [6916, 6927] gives -0.3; 13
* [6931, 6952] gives -0.3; 12.9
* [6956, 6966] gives 0.0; 12.6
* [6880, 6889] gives -2.7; 16.4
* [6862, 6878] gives -2.6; 14.8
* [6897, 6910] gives -0.2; 12.9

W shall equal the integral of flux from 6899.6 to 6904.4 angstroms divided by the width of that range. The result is 12.1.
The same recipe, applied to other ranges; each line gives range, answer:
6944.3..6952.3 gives 13.2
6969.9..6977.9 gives 13.2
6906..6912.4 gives 20.7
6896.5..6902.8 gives 12.2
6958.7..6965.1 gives 12.3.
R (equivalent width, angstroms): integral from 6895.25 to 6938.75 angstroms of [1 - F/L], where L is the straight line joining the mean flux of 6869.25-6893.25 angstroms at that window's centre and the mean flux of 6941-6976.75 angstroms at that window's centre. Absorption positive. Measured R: 9.2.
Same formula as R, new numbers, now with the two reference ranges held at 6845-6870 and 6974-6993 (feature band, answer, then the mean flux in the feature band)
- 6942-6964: 0.1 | 12.8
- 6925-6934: 0.1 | 12.7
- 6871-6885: -2.2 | 14.8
